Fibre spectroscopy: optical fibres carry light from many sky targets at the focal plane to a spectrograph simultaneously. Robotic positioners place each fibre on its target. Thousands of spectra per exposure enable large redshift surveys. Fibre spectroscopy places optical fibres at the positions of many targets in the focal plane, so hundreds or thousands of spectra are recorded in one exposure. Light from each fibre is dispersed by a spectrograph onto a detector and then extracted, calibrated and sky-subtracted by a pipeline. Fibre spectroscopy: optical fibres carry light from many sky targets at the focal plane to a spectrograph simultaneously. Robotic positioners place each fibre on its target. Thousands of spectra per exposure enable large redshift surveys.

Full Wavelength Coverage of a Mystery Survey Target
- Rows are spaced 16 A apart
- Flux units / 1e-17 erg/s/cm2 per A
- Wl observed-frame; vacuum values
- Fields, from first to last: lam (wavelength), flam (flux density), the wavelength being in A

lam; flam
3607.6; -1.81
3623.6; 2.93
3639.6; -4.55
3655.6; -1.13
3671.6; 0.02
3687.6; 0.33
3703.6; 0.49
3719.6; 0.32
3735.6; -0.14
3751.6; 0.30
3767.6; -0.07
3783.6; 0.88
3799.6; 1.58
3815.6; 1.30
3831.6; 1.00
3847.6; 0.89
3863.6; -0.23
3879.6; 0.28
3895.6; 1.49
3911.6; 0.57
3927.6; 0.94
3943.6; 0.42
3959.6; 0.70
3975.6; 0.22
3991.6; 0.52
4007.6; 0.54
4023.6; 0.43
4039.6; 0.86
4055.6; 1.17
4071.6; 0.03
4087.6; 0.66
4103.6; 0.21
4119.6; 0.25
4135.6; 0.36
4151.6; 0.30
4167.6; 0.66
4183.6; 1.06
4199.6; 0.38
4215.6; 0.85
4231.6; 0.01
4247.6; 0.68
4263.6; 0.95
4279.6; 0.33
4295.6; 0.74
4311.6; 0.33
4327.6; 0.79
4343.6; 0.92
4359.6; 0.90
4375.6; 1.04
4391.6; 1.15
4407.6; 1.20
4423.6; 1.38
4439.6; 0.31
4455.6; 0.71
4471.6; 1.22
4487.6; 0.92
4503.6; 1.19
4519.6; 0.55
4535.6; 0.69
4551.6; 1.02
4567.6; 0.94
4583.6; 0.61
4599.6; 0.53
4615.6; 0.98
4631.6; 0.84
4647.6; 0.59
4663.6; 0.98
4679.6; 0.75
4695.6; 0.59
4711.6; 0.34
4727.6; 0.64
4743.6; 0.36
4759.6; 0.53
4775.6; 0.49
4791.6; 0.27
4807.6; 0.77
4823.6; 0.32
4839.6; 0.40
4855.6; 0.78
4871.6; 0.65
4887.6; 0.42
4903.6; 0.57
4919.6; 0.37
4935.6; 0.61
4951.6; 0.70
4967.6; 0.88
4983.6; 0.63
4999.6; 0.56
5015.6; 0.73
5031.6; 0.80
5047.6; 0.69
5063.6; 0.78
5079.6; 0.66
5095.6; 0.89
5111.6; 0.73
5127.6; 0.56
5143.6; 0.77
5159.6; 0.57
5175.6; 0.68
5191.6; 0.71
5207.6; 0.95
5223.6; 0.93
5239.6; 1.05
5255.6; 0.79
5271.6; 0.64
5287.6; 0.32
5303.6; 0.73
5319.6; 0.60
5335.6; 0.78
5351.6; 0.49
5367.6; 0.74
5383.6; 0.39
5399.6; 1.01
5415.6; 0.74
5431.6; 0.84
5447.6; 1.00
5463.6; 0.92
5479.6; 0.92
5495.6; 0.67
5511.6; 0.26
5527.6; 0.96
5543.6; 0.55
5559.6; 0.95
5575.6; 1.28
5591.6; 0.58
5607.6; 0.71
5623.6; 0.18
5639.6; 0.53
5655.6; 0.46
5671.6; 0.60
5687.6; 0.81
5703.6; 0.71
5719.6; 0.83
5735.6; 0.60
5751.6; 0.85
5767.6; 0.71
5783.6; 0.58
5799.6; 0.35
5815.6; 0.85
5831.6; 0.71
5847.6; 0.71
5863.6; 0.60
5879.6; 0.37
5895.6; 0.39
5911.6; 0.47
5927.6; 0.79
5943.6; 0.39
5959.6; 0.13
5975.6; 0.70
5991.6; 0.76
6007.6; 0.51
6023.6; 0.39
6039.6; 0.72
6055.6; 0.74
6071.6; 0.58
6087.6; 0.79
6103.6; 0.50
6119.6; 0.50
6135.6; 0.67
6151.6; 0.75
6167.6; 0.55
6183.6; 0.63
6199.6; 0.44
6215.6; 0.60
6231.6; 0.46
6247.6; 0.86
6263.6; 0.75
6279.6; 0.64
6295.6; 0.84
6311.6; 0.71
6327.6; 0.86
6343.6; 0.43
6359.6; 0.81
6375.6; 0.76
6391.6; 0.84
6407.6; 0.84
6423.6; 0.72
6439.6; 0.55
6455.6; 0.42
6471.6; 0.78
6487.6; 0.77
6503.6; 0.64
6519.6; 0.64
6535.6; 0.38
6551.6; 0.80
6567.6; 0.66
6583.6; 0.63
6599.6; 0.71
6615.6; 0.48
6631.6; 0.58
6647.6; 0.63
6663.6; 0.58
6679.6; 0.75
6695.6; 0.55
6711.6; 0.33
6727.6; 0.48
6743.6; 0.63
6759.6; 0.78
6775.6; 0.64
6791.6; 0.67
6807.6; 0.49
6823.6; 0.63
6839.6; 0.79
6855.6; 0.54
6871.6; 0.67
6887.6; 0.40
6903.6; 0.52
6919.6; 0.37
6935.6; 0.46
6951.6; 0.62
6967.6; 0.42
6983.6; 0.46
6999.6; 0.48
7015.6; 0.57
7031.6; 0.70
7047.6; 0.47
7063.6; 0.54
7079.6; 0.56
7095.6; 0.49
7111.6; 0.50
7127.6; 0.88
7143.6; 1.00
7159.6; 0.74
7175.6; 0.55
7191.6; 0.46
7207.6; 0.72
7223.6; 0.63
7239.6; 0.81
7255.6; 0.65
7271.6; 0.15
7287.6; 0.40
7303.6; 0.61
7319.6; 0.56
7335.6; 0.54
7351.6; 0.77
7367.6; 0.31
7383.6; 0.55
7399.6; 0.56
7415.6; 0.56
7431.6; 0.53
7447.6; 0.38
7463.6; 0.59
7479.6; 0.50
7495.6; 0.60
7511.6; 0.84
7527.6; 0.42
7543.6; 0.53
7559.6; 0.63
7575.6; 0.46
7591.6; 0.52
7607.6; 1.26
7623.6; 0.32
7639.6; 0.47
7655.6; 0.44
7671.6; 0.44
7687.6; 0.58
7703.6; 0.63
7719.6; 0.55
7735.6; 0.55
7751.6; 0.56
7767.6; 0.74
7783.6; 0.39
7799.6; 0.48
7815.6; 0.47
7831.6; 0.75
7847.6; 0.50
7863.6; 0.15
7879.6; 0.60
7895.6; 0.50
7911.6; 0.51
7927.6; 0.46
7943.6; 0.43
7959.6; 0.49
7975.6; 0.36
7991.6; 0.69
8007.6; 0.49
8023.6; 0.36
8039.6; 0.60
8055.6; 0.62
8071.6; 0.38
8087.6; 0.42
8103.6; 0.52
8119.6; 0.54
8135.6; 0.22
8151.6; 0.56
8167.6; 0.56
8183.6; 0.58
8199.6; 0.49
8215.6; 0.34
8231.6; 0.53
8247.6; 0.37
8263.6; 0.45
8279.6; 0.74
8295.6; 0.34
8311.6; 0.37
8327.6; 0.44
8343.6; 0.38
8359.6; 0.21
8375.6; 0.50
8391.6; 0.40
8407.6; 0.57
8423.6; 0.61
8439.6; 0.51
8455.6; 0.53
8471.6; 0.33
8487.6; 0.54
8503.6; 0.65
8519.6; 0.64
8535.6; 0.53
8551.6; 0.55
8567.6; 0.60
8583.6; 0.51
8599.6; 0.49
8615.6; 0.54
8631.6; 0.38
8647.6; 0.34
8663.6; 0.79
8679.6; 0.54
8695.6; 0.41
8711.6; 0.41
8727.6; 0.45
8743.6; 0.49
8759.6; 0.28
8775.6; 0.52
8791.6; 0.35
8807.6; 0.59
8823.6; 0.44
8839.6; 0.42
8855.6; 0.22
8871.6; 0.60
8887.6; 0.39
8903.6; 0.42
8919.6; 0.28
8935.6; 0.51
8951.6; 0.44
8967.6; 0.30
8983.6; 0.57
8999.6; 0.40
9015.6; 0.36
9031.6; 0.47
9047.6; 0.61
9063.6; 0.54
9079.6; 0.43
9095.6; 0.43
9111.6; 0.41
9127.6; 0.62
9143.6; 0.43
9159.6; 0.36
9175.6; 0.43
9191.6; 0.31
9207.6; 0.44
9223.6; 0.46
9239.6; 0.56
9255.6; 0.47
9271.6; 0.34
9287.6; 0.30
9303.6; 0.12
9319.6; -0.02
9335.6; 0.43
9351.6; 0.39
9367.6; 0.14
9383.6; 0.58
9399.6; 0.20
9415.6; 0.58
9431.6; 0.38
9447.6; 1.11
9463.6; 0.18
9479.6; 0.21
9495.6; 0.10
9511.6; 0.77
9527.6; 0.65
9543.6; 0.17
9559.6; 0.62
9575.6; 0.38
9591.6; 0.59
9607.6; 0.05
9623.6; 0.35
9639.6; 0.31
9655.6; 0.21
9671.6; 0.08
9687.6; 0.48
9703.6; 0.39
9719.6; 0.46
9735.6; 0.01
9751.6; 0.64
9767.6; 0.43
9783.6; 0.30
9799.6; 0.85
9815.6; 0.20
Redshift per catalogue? 0.09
